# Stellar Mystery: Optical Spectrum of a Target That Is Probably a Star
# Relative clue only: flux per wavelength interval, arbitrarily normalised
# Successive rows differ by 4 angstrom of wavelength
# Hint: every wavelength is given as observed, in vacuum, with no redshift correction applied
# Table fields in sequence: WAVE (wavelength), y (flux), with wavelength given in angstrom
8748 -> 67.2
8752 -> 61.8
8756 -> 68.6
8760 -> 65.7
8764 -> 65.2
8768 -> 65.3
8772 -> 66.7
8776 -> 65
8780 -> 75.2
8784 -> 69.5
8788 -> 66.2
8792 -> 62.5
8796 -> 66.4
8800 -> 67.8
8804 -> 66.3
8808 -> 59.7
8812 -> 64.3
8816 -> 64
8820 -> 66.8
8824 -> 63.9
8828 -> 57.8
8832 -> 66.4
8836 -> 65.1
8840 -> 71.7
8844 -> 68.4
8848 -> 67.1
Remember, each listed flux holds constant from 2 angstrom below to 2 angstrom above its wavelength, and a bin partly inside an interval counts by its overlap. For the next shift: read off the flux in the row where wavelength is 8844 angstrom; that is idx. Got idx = 68.4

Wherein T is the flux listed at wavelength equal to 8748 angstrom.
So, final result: 67.2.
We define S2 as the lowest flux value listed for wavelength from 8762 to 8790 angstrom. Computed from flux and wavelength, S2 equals 65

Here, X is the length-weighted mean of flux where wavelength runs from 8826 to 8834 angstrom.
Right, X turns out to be 62.1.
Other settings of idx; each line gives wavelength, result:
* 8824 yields 63.9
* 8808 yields 59.7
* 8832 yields 66.4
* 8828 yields 57.8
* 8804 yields 66.3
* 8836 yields 65.1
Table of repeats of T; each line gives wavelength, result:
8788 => 66.2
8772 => 66.7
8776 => 65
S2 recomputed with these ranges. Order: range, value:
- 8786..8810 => 59.7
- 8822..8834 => 57.8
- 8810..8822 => 64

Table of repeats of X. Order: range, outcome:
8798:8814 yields 64.5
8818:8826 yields 65.3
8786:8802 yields 65.7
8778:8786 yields 72.3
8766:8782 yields 68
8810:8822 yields 65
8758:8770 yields 65.4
